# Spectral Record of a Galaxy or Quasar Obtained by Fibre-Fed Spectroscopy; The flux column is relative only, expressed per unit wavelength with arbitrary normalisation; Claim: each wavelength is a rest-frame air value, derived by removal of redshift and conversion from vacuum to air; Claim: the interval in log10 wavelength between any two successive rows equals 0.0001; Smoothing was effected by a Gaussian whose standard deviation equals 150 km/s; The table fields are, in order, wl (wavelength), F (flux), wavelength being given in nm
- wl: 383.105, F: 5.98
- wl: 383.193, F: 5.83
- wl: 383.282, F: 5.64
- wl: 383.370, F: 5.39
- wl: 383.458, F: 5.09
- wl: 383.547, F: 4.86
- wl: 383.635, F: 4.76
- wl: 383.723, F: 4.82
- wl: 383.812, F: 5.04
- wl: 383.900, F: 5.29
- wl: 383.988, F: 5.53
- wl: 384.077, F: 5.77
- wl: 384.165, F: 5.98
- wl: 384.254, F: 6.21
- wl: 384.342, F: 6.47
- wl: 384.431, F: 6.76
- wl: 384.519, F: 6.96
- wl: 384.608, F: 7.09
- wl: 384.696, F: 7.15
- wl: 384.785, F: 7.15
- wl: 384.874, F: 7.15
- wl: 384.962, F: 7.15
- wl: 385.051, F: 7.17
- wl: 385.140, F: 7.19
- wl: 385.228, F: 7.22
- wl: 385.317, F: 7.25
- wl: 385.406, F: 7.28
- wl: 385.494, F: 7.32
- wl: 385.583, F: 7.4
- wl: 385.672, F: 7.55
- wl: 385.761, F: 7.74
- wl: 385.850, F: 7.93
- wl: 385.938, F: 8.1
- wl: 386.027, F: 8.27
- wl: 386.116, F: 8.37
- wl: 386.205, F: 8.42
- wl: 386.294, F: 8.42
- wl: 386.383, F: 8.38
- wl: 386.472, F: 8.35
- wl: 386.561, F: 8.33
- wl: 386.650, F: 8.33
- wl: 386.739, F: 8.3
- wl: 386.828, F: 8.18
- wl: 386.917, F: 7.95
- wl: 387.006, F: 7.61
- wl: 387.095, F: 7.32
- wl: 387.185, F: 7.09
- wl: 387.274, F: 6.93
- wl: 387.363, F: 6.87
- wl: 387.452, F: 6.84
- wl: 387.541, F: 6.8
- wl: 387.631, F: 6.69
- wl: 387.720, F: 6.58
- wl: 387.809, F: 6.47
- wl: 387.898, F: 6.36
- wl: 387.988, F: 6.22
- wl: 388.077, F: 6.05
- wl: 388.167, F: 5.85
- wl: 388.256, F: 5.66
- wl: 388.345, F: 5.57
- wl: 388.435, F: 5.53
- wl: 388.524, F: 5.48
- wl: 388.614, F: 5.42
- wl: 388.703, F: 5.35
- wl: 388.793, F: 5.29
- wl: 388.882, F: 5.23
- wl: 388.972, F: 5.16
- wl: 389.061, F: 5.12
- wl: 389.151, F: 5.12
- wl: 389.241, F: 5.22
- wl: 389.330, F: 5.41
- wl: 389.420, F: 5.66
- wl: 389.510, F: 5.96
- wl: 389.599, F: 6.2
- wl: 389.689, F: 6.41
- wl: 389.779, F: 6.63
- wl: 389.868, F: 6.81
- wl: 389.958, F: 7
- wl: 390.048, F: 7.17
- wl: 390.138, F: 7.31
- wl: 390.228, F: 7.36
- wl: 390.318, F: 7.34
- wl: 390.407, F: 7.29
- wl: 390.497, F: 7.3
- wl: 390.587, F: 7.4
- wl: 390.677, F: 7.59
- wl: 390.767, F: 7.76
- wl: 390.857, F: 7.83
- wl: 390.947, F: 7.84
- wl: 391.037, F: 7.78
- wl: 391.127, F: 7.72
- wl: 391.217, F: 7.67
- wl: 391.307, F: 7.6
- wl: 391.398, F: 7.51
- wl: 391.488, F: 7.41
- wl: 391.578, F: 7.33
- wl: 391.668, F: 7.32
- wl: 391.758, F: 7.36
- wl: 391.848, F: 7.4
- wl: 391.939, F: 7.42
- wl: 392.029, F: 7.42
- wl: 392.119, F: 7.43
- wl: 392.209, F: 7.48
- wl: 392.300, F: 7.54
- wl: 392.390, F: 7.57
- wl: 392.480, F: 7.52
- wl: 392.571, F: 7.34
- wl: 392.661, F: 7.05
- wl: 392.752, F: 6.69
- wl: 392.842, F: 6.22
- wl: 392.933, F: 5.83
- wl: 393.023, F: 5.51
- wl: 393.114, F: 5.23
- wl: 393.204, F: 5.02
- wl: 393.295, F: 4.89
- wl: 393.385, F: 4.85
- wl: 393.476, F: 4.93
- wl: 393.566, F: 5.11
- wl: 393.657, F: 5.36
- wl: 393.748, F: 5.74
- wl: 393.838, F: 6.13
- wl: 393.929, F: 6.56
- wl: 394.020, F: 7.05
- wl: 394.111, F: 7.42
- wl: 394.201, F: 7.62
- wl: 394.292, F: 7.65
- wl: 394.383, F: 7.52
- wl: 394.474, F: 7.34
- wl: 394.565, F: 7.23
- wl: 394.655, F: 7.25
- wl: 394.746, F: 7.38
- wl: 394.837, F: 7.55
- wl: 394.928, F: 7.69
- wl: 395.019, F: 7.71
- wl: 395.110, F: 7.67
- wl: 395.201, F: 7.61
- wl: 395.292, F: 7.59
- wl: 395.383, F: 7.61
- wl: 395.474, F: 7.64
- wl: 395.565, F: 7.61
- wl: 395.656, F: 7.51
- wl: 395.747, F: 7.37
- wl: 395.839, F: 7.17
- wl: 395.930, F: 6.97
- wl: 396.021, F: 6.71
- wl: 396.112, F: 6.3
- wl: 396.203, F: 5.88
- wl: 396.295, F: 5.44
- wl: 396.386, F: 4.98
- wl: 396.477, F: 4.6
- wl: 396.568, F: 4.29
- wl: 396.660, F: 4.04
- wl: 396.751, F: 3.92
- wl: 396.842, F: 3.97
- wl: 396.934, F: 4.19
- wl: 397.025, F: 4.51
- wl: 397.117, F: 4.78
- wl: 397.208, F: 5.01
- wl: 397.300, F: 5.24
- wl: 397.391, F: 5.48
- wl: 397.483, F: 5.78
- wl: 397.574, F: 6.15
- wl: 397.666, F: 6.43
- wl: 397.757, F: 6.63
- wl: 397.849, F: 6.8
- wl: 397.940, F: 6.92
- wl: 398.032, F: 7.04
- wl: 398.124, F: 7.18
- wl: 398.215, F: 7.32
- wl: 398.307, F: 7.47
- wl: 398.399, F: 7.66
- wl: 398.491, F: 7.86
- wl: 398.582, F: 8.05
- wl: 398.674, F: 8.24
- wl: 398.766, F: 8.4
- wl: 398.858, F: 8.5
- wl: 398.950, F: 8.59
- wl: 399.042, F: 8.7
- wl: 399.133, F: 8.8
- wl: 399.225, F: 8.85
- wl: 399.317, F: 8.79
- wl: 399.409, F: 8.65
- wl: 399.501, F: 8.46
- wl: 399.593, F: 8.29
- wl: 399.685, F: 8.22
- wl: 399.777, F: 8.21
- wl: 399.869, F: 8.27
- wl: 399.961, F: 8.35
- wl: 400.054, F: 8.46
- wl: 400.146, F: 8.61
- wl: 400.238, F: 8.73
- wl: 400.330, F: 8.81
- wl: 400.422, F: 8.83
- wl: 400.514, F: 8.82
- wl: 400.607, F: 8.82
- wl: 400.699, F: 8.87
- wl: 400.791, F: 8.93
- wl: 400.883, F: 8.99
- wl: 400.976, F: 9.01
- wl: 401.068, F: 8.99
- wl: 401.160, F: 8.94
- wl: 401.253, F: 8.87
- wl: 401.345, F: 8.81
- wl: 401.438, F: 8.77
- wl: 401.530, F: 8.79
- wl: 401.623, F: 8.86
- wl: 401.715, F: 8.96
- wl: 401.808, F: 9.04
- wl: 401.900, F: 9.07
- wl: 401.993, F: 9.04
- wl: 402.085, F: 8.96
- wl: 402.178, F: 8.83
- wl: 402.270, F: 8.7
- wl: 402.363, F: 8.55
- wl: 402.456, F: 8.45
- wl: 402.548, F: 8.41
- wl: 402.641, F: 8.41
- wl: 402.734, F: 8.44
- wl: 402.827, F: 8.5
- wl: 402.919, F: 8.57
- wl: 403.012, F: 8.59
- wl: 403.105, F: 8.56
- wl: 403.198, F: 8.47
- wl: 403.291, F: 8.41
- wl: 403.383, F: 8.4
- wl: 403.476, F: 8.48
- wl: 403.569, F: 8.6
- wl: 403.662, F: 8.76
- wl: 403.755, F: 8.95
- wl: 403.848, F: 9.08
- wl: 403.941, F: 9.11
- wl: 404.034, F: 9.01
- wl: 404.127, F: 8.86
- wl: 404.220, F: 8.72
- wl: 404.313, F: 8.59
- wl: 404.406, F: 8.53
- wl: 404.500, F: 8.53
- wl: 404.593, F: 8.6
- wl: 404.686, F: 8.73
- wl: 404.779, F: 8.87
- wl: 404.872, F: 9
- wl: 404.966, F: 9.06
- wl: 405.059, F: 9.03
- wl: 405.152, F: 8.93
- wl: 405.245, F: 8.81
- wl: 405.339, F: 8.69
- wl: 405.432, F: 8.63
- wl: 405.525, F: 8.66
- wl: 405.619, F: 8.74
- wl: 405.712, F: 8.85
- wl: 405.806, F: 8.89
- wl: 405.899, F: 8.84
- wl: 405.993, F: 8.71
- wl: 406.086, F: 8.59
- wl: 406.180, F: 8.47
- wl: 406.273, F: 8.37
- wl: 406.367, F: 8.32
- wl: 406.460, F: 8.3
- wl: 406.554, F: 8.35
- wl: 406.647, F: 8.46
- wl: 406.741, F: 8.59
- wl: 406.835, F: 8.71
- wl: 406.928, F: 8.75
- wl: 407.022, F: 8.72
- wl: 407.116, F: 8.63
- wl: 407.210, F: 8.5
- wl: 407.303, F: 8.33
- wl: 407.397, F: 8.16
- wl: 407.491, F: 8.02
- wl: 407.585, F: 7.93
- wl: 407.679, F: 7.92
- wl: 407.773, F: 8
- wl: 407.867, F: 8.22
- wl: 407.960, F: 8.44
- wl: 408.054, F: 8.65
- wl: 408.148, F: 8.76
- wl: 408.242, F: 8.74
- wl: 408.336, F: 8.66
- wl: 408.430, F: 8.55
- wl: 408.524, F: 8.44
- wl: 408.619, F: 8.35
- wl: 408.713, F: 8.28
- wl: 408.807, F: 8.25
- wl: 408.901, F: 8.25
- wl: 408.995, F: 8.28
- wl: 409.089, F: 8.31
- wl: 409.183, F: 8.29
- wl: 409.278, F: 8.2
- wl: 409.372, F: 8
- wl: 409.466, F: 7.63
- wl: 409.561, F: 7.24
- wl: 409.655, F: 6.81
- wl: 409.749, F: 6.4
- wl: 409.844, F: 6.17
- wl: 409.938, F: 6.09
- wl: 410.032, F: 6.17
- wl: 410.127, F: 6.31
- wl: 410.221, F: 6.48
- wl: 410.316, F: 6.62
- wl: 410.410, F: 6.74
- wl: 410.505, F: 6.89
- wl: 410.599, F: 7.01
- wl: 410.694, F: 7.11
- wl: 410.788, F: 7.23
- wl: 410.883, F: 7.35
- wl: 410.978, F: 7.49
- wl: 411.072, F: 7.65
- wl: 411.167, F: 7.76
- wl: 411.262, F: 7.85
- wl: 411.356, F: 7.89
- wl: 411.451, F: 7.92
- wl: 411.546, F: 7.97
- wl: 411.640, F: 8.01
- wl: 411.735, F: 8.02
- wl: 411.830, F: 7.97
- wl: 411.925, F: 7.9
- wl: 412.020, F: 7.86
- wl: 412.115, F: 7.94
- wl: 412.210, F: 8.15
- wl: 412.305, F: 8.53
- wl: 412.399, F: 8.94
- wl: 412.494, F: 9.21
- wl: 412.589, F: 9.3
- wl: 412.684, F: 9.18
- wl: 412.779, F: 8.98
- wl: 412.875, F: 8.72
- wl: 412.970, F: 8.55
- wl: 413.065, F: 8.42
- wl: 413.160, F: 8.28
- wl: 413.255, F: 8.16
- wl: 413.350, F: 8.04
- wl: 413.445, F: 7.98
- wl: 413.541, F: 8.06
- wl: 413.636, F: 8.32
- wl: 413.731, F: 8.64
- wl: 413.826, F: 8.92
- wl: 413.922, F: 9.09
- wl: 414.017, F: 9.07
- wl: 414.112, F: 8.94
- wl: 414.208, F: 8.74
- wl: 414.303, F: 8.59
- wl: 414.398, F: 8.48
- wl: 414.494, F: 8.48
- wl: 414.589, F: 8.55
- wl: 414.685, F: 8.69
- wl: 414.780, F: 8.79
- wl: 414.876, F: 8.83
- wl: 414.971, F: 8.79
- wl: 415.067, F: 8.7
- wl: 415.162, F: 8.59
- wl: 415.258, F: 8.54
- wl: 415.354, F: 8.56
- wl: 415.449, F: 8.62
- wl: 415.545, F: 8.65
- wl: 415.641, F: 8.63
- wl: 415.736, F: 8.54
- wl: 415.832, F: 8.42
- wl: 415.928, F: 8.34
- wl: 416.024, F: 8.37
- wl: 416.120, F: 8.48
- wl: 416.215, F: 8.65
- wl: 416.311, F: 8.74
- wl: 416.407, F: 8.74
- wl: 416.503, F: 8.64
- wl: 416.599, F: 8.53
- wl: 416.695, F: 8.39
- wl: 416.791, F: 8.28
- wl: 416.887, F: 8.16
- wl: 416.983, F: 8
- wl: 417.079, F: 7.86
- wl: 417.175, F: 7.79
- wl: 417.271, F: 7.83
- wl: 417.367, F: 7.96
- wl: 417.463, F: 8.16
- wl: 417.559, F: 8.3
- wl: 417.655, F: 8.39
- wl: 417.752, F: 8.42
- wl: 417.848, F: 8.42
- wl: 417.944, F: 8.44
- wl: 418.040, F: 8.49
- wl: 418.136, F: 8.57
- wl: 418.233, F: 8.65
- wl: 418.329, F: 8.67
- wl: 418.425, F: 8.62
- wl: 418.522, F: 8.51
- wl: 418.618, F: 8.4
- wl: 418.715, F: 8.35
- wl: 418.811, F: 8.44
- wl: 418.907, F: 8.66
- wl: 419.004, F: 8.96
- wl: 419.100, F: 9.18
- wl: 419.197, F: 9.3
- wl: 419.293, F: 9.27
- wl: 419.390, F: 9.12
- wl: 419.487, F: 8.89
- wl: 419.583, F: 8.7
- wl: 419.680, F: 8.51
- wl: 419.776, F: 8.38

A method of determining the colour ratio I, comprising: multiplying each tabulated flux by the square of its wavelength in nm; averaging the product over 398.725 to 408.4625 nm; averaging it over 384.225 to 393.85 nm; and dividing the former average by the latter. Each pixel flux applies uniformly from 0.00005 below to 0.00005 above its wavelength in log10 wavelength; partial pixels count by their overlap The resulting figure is 1.4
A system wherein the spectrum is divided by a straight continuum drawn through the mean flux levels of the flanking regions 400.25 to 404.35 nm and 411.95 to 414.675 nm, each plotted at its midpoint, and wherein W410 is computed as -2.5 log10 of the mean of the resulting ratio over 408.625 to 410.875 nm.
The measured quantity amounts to 0.186 mag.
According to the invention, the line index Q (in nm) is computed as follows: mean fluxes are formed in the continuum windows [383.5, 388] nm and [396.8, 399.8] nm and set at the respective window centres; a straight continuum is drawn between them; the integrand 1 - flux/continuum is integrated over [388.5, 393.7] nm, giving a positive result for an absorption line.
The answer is 0.372 nm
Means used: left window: 7.05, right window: 7.12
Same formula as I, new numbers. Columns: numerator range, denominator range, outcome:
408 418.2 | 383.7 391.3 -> 1.36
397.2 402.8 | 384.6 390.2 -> 1.28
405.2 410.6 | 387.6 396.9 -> 1.33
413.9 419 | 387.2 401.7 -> 1.35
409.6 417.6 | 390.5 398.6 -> 1.34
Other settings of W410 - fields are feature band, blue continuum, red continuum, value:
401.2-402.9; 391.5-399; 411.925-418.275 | -0.20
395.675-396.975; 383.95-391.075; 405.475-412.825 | 0.32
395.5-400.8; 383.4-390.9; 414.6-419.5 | 0.04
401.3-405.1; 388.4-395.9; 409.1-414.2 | -0.18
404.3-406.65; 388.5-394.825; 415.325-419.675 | -0.14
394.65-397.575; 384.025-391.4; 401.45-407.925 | 0.25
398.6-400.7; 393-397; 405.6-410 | -0.22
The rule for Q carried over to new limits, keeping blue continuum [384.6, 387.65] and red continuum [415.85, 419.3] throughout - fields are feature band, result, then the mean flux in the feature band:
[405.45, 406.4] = -0.059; 8.64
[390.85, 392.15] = 0.036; 7.53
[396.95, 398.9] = 0.302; 6.69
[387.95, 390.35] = 0.532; 5.97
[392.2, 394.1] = 0.394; 6.17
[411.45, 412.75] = -0.010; 8.38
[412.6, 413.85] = -0.023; 8.5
